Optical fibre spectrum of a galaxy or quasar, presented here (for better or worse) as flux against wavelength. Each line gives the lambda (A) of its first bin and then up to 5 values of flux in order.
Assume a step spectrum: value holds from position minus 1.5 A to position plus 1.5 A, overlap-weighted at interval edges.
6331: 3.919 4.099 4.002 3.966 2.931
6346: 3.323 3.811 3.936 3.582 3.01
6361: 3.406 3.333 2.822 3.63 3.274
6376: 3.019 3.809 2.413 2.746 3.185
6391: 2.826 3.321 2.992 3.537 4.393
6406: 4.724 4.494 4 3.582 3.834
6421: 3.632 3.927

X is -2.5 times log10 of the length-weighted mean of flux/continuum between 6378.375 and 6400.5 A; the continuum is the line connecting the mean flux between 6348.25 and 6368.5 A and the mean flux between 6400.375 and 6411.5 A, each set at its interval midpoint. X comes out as 0.30 mag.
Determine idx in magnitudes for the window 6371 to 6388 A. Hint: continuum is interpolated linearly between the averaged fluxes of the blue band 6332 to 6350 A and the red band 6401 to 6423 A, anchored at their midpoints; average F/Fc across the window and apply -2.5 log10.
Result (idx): 0.26 mag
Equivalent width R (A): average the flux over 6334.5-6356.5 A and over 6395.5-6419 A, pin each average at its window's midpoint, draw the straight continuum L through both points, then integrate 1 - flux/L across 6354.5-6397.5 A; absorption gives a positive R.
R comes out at 7.4 A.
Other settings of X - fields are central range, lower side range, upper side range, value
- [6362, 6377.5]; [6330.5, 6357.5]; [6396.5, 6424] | 0.18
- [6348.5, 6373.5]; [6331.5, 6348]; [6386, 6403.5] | 0.04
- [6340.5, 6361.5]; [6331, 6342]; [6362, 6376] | 0.06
